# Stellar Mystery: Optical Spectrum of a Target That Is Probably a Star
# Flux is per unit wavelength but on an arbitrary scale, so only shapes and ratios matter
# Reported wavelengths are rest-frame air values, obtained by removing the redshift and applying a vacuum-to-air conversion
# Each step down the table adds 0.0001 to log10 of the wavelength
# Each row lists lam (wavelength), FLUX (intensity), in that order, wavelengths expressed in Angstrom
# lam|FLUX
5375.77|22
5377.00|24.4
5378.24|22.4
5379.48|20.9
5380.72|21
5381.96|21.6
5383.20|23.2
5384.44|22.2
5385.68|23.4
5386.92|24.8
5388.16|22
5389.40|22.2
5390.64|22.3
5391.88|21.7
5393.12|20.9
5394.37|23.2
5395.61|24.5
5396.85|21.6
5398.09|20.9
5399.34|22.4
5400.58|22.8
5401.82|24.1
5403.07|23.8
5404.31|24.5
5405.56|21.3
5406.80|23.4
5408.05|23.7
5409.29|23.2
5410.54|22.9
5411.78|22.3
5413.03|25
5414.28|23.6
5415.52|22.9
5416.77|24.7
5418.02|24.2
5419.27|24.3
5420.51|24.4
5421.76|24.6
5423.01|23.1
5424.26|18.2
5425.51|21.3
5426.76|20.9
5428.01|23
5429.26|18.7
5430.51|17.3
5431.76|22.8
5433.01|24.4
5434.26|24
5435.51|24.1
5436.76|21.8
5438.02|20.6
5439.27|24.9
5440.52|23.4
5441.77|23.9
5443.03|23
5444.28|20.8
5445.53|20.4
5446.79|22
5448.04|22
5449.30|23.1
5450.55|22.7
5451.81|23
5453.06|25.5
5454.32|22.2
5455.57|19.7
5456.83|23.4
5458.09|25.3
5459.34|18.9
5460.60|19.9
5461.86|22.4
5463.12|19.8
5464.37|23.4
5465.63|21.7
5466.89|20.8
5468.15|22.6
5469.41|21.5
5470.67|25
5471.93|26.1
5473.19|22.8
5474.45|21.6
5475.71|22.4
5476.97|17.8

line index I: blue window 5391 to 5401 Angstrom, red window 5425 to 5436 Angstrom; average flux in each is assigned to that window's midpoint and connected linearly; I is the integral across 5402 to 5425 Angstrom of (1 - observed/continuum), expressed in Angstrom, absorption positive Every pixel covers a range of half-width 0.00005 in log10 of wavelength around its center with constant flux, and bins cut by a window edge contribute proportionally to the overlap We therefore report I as -1.4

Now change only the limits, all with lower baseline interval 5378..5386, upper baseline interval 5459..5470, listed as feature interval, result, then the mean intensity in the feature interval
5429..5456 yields -1.1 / 22.4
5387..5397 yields -0.2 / 22.5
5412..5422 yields -1.1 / 24.1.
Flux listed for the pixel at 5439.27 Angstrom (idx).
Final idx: 24.9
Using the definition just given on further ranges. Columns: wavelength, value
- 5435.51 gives 24.1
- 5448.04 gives 22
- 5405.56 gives 21.3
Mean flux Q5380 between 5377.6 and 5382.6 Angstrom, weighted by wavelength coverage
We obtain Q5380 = 21.5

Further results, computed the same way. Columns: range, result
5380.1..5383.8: 21.9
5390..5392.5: 22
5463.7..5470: 22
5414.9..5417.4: 23.8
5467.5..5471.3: 23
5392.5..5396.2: 22.8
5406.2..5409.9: 23.4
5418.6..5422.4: 24.4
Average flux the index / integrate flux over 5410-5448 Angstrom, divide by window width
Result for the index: 22.6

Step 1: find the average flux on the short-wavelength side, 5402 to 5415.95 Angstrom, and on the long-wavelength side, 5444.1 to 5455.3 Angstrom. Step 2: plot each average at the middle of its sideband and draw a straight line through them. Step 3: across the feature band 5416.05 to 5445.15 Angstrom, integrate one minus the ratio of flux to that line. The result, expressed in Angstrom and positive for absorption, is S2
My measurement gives 0.4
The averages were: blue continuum 23.4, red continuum 22.4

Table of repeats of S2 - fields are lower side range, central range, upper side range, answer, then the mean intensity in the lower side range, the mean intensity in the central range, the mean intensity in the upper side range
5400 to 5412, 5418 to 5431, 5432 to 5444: 0.8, 23.2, 21.8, 23.3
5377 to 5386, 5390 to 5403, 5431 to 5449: -0.1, 22.2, 22.5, 22.7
